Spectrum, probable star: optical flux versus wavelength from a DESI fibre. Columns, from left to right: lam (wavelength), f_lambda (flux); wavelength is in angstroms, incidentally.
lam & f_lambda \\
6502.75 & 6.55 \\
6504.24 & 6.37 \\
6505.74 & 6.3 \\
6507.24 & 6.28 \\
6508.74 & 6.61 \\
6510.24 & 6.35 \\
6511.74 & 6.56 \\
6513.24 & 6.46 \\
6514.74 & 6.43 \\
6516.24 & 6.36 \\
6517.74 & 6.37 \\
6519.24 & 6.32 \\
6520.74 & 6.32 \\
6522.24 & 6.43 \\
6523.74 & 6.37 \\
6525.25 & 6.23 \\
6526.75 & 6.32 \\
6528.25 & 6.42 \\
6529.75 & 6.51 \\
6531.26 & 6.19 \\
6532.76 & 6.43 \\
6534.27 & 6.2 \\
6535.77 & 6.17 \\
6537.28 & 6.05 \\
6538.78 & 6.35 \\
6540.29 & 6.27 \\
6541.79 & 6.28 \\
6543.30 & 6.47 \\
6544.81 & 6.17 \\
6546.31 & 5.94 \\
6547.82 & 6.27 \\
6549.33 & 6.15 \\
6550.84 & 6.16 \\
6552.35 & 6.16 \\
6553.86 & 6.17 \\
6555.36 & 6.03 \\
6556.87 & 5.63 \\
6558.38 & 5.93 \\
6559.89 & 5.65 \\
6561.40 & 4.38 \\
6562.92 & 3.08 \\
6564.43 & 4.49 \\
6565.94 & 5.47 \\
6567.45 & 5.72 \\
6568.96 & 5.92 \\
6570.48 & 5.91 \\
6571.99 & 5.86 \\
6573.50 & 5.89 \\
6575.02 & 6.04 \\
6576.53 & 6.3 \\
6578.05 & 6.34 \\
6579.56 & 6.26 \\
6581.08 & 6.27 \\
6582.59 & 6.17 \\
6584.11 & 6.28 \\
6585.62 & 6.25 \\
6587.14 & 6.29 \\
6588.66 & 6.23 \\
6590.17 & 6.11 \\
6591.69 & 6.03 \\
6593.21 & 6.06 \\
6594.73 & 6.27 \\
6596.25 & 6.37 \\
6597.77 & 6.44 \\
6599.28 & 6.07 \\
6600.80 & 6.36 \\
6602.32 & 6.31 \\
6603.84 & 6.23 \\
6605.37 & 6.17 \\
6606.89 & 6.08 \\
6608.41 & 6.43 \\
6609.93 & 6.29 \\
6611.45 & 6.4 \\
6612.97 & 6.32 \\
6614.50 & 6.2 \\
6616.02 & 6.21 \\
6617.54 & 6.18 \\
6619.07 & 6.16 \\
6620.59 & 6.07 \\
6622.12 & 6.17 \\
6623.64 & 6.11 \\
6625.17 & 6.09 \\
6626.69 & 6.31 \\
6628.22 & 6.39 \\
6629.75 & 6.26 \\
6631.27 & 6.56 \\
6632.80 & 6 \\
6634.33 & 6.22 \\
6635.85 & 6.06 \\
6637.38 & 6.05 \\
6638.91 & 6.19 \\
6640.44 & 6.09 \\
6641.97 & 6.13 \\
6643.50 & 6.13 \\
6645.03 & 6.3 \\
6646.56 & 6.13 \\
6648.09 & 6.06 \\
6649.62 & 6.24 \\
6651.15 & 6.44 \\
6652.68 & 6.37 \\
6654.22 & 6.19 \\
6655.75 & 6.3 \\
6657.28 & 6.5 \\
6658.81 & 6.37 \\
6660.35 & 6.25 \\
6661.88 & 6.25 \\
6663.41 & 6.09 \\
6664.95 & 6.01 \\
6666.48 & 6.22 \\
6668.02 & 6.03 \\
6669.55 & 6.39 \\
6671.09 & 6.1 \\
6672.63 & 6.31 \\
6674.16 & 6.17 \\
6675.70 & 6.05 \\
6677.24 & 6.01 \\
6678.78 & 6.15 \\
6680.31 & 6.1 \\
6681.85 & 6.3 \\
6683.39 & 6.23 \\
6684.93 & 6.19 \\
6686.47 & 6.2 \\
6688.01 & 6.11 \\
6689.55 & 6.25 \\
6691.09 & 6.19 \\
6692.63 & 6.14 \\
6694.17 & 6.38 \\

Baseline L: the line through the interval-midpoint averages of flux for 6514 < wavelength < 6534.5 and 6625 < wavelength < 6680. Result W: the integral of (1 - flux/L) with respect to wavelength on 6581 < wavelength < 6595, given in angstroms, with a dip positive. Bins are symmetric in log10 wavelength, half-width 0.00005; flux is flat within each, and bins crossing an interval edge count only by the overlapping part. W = 0.2 angstroms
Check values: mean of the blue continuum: 6.35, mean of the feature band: 6.19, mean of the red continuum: 6.21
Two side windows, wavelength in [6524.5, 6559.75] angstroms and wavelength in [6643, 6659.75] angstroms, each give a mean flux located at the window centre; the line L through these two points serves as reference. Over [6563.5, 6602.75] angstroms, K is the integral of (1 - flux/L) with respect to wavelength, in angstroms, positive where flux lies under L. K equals 1.1 angstroms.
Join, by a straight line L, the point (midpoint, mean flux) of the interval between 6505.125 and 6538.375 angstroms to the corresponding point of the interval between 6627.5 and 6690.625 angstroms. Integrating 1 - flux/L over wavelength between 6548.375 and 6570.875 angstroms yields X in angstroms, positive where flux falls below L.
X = 2.8 angstroms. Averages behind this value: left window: 6.35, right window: 6.2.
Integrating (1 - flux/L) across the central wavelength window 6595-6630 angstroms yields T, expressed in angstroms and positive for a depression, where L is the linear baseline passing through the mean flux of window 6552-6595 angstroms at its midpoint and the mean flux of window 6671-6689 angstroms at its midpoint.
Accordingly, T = -1.73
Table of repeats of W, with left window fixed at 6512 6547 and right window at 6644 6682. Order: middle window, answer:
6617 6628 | 0.1 angstroms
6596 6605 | 0.0 angstroms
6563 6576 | 1.5 angstroms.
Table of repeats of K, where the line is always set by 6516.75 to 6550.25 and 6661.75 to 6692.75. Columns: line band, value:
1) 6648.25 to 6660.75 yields -0.28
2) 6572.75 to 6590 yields 0.10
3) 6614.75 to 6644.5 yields 0.12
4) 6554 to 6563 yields 1.32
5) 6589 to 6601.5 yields 0.04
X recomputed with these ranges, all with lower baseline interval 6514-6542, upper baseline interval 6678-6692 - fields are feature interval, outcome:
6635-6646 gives 0.2 angstroms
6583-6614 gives 0.1 angstroms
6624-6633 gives -0.1 angstroms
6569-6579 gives 0.4 angstroms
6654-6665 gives -0.1 angstroms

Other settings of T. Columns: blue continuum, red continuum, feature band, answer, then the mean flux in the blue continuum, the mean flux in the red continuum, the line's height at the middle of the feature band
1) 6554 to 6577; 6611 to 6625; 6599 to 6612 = -0.5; 5.5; 6.19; 6.03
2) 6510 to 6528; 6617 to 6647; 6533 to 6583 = 3.4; 6.38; 6.18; 6.31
